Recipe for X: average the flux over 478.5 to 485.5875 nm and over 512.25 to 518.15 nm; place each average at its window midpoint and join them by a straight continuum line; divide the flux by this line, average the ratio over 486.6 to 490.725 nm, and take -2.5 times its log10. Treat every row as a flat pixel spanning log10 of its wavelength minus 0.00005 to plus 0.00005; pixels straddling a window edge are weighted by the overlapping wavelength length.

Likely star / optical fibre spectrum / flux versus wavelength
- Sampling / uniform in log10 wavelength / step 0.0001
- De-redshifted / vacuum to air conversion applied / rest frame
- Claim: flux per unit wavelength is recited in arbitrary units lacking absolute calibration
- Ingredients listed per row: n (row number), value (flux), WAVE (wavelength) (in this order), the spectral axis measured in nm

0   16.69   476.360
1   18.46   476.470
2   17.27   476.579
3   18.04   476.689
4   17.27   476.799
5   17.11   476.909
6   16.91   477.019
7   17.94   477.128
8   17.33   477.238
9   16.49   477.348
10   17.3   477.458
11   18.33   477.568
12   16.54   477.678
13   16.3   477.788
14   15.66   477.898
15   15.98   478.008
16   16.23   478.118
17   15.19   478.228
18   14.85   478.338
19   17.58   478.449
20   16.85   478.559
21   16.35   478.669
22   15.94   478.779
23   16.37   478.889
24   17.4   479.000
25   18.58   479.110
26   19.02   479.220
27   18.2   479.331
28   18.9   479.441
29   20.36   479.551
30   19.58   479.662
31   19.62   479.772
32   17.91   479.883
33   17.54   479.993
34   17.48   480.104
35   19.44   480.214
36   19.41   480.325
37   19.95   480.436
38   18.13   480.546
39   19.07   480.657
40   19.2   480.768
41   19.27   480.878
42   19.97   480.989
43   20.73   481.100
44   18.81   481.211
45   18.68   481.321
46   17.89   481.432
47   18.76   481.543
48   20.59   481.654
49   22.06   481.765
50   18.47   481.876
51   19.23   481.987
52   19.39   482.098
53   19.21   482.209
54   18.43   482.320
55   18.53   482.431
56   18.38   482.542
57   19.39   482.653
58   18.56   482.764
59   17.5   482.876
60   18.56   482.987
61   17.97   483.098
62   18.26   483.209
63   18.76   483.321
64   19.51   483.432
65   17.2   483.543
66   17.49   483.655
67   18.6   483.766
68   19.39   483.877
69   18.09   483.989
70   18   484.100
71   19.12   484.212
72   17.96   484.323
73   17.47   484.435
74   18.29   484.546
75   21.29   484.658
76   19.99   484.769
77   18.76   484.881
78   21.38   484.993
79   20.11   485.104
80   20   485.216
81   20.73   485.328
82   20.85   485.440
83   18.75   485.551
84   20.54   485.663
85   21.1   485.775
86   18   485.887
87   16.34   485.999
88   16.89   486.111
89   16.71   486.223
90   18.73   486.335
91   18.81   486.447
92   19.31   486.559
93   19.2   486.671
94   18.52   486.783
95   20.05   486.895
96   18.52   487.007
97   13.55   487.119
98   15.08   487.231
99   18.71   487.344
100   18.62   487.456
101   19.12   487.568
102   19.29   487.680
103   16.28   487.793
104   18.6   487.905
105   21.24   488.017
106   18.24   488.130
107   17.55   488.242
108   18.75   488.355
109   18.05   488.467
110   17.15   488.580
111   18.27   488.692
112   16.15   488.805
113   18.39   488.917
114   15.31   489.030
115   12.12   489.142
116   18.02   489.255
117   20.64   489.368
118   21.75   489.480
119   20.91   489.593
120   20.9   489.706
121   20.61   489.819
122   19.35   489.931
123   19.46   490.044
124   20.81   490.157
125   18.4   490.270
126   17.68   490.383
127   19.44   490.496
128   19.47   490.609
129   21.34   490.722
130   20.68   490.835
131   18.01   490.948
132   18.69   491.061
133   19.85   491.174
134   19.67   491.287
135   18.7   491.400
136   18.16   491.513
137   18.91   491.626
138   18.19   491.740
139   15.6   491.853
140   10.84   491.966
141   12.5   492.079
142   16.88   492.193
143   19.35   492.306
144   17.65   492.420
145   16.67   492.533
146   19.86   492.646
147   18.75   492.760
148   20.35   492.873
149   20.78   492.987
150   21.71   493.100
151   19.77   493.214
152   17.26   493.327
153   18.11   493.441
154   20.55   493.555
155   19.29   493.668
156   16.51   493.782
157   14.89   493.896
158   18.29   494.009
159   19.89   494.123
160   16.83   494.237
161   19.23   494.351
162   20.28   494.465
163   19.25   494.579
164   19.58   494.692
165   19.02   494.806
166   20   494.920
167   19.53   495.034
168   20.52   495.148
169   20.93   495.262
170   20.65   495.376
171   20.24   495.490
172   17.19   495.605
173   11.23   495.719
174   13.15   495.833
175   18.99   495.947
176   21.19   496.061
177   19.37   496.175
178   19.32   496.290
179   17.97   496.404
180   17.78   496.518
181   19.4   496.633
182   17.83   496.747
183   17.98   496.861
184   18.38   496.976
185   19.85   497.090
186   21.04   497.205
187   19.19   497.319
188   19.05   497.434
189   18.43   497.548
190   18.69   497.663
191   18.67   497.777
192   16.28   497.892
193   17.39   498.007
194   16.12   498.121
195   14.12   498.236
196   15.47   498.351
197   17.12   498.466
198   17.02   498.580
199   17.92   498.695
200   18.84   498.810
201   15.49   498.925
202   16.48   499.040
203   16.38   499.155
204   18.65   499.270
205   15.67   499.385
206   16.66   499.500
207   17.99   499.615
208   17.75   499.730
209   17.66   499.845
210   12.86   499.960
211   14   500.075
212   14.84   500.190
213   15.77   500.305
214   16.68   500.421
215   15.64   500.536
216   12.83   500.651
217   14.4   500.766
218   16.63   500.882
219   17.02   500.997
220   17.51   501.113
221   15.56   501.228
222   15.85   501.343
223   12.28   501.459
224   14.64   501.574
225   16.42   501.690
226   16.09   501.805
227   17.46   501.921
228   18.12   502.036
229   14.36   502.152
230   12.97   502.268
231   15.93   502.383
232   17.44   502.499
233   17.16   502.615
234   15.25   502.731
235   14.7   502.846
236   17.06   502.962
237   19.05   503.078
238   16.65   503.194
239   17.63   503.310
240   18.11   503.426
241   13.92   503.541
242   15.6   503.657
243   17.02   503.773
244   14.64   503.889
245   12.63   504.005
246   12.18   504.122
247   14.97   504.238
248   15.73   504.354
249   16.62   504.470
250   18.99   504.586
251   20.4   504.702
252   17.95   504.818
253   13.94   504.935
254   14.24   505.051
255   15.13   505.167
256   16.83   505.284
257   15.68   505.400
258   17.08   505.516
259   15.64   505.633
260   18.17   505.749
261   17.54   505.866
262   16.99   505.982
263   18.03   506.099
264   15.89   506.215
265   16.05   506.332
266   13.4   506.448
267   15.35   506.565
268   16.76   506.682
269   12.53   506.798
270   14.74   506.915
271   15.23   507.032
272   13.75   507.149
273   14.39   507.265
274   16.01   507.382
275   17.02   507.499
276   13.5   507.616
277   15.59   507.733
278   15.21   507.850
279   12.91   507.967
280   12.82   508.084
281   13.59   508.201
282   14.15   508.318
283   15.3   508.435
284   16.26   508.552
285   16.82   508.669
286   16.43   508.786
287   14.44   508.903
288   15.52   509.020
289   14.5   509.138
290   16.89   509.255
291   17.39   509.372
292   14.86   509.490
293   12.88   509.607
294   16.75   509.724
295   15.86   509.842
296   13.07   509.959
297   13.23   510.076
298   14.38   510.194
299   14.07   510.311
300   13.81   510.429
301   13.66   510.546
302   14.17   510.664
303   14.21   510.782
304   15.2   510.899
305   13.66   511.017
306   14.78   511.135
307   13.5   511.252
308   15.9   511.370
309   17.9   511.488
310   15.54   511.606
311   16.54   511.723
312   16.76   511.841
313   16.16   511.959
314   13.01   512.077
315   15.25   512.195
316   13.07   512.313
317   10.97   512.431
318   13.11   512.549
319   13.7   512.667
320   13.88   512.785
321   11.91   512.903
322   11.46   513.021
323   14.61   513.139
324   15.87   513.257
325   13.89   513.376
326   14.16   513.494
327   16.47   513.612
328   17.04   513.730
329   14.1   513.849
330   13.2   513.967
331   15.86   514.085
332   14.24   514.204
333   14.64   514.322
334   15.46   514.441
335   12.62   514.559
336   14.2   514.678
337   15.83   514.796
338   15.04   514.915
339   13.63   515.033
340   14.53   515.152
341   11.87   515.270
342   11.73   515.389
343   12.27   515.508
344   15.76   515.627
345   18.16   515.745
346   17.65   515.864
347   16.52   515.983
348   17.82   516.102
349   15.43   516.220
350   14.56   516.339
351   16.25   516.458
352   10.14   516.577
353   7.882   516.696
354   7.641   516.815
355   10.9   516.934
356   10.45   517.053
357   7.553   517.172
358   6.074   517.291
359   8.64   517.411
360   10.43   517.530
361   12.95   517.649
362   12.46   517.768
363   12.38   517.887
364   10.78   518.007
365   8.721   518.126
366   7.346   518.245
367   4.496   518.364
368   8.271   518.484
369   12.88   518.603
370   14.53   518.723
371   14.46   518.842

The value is -0.05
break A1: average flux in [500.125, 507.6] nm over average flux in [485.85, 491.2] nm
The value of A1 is 0.86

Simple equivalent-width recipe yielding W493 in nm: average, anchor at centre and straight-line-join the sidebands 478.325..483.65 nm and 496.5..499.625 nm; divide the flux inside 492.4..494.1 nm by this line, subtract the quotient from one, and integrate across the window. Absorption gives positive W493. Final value -0.08 nm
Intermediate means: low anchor 18.6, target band 18.7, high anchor 17.6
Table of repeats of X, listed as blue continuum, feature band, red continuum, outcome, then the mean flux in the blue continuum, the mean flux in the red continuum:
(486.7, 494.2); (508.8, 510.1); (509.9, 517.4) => -0.032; 18.4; 13.9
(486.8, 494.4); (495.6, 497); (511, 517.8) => -0.027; 18.4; 13.7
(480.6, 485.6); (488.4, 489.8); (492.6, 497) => 0.041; 19.1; 18.8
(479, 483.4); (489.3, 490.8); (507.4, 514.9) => -0.136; 19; 14.7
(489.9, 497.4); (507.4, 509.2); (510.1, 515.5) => 0.026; 18.6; 14.3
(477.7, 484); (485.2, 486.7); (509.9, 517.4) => -0.079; 18.3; 13.9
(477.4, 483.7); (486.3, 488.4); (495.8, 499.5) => -0.014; 18.3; 17.8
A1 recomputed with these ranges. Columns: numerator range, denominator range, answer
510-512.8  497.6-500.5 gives 0.87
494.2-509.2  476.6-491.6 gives 0.90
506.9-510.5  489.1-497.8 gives 0.80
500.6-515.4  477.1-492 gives 0.82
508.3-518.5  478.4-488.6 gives 0.73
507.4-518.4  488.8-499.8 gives 0.76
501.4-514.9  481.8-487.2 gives 0.81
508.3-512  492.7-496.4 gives 0.81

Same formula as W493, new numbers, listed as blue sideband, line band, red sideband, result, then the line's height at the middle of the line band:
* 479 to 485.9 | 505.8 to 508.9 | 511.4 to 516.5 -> 0.08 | 15.6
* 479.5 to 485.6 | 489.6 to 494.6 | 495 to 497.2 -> 0.02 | 18.7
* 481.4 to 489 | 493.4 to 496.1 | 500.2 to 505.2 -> -0.22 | 17.1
